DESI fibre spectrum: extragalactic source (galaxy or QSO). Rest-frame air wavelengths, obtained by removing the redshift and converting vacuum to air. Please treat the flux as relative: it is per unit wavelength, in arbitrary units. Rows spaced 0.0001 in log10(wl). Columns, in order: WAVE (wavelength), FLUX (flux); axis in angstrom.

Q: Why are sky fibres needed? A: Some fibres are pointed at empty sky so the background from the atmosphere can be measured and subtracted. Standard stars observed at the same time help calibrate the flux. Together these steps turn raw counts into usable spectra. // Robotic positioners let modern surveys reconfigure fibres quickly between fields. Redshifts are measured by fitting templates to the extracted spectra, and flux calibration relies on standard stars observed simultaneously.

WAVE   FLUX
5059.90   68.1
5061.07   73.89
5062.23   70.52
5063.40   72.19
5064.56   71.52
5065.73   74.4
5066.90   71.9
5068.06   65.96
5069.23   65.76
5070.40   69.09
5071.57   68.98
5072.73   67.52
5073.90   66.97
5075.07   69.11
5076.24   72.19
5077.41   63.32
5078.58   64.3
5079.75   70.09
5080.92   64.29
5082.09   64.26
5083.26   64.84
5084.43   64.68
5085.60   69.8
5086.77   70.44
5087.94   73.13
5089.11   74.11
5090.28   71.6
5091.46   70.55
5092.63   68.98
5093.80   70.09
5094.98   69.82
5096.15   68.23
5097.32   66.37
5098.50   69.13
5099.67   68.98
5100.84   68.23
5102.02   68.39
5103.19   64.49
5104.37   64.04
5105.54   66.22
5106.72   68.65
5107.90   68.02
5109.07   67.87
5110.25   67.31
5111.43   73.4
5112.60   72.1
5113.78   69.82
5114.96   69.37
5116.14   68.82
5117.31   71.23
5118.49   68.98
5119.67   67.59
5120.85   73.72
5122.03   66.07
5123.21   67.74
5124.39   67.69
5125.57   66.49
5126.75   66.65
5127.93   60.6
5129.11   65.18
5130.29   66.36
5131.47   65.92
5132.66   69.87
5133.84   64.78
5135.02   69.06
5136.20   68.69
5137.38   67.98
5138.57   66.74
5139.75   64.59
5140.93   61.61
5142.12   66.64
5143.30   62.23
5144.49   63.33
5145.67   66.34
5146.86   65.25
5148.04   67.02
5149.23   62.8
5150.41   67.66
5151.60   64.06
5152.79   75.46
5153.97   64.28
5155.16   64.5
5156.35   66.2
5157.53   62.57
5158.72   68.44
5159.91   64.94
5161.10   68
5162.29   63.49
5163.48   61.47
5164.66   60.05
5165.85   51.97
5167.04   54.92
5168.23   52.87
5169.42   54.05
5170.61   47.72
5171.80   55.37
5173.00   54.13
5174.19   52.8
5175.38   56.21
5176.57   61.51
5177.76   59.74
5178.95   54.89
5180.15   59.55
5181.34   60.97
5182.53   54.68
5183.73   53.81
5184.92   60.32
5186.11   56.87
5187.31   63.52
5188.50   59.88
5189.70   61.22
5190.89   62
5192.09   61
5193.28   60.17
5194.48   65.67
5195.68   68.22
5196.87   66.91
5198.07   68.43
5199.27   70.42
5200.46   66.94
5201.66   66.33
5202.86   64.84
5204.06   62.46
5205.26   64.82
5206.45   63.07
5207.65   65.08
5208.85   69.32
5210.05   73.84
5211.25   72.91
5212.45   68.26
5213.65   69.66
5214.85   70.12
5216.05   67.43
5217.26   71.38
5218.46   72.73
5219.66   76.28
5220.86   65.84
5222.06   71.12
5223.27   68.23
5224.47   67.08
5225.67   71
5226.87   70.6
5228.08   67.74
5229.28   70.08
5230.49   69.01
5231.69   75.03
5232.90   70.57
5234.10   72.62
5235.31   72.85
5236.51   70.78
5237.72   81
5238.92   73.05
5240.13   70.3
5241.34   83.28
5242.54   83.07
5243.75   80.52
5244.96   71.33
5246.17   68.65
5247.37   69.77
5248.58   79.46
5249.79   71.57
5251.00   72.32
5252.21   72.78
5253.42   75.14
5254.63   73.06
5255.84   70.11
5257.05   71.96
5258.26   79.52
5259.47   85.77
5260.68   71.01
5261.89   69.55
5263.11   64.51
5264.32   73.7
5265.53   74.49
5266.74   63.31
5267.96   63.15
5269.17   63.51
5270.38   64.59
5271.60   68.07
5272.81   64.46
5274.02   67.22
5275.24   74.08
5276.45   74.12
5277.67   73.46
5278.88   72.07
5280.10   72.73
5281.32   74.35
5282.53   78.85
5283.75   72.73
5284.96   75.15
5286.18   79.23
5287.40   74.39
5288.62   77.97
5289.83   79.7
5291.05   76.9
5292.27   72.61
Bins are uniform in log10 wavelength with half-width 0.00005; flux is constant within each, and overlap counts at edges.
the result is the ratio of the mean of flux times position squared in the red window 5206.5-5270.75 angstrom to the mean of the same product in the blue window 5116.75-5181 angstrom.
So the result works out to 1.17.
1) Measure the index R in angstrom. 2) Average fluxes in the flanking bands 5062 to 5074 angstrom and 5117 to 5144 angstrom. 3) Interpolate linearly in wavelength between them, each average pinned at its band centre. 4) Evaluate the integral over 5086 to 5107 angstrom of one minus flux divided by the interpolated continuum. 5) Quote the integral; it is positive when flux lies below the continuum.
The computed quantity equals -0.2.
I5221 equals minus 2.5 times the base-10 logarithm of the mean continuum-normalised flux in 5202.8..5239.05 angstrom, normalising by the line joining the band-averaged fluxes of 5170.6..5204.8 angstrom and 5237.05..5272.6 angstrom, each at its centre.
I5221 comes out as -0.05 mag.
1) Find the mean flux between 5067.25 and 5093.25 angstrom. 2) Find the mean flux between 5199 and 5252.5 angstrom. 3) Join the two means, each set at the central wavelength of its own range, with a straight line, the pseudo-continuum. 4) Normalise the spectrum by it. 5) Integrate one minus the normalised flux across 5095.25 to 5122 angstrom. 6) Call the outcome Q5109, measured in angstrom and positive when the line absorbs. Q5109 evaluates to 0.1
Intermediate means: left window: 68.2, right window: 71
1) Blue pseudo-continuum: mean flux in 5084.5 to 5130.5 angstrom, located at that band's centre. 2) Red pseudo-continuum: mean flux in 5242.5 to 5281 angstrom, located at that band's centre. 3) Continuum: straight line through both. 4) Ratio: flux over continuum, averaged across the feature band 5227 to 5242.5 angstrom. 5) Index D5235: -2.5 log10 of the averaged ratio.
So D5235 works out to -0.033 mag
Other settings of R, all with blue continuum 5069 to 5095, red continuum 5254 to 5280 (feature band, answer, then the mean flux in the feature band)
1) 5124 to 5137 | 0.5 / 66.5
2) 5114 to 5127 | 0.0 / 68.7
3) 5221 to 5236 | 0.0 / 70.4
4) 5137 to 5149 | 0.7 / 65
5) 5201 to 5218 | 0.5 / 67.8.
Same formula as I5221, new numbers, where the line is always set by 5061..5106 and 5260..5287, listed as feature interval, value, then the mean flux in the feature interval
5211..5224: 0.00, 70.2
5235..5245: -0.09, 76.6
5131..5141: 0.04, 66.9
